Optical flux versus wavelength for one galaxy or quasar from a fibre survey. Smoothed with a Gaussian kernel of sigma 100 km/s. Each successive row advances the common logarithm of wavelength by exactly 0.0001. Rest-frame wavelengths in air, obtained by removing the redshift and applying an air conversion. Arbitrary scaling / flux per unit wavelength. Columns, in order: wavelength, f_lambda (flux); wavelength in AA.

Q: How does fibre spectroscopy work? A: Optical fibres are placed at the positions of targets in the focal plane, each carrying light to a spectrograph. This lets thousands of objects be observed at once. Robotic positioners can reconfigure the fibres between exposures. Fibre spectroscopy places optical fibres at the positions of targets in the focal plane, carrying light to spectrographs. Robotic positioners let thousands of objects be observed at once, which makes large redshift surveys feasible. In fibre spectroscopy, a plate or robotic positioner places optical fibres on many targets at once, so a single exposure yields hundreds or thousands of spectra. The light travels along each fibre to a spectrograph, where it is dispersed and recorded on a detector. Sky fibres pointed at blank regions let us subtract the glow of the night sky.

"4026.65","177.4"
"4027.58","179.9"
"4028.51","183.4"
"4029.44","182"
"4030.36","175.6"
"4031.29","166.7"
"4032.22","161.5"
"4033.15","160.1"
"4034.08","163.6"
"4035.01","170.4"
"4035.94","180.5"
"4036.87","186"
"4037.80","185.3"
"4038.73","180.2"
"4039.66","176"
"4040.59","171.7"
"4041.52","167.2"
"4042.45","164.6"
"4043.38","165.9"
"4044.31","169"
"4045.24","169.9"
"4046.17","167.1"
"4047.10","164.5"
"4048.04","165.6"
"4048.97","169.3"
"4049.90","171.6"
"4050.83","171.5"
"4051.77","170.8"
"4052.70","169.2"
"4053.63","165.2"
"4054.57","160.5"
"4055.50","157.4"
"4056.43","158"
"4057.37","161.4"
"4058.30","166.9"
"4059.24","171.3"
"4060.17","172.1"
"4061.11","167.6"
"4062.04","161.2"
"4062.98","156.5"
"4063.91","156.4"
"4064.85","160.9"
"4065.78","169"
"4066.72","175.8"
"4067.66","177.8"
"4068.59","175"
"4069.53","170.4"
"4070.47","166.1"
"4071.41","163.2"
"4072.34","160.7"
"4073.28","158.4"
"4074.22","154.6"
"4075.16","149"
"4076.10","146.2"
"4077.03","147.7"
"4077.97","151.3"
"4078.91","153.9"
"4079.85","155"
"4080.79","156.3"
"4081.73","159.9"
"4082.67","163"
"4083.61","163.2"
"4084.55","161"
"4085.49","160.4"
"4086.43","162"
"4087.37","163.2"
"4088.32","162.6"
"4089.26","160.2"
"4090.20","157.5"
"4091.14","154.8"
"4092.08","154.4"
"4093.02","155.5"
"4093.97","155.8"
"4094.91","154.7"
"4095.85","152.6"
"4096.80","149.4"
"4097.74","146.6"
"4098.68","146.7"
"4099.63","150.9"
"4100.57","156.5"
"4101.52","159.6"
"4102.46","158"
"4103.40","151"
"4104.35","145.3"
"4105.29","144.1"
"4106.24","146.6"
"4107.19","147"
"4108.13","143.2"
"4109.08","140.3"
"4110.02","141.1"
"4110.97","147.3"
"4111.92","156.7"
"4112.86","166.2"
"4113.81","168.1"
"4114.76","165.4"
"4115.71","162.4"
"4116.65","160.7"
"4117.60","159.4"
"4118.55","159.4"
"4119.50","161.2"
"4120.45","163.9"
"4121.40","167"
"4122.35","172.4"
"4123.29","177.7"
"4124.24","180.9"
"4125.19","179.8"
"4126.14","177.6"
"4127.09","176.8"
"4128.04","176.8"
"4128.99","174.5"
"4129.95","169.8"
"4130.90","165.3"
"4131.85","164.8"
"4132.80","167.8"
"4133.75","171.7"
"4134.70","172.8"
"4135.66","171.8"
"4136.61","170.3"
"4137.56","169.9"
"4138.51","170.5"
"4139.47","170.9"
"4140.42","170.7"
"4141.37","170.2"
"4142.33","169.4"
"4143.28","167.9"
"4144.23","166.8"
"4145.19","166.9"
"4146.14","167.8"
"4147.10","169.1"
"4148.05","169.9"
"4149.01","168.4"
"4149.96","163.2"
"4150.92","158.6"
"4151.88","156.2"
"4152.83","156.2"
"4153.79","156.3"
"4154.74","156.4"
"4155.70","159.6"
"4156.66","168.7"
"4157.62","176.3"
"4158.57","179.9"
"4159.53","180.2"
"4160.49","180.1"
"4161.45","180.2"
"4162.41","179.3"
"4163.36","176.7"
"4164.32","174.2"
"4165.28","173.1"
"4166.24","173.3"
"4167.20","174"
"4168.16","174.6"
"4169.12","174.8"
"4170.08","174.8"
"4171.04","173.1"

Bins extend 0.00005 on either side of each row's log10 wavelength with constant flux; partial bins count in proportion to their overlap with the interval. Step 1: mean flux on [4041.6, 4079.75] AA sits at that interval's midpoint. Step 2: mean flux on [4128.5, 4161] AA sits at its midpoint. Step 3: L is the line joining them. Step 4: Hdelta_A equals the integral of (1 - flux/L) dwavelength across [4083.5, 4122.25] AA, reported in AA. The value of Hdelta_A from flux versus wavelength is 2.4 AA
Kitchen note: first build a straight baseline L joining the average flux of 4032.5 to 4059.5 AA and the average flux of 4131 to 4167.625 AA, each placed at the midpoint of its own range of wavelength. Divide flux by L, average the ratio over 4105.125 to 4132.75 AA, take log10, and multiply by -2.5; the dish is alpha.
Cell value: 0.04 mag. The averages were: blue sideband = 169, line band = 163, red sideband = 169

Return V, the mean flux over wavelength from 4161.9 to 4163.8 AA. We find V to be 179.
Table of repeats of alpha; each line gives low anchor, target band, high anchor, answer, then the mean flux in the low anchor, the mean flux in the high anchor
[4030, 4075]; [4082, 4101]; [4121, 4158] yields 0.08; 168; 169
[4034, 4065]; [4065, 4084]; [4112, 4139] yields 0.05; 168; 169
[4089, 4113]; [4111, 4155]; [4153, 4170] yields -0.03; 151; 173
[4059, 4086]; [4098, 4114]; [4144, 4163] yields 0.09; 161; 168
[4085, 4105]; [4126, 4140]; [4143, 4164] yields -0.05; 155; 168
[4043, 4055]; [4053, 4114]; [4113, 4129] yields 0.07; 168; 169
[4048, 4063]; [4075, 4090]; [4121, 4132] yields 0.08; 166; 174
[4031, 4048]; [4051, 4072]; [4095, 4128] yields 0.00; 170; 159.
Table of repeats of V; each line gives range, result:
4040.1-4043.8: 168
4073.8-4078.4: 150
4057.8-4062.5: 168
